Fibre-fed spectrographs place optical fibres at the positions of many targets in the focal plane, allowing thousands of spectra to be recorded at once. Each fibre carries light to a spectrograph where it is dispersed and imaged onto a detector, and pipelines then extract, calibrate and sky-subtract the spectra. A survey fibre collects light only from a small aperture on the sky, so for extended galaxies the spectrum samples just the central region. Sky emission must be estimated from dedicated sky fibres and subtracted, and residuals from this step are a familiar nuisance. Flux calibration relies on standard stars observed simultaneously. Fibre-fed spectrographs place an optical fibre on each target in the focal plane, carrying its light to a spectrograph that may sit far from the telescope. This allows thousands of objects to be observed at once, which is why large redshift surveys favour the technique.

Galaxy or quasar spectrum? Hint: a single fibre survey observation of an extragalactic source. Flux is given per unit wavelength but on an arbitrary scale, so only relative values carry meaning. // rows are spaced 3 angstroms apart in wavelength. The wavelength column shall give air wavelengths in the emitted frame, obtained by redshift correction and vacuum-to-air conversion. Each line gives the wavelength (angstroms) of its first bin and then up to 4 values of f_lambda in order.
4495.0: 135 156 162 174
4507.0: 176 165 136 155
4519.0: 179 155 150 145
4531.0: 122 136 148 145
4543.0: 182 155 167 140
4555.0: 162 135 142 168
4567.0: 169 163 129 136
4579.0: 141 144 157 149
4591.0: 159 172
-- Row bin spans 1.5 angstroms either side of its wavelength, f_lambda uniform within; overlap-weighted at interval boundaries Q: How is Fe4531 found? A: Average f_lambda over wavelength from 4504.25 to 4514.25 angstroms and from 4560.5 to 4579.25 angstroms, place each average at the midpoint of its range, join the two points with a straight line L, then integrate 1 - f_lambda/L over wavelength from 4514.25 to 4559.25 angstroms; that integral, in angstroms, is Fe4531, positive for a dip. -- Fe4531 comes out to 1.39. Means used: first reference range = 161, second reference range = 151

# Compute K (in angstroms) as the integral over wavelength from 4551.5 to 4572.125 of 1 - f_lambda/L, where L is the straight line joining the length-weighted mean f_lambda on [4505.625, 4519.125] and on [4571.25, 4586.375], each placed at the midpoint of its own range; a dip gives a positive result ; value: -1.1 angstroms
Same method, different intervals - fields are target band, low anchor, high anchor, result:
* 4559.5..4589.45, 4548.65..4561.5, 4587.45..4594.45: 0.9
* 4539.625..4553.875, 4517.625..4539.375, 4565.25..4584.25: -1.1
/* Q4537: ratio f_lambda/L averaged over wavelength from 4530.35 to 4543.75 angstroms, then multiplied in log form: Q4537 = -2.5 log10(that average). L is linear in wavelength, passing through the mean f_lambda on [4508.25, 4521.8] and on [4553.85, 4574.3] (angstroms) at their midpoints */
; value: 0.07 mag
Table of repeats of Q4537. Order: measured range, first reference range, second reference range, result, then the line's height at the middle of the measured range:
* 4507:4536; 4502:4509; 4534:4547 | 0.10 mag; 165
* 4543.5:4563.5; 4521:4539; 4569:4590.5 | -0.06 mag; 144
